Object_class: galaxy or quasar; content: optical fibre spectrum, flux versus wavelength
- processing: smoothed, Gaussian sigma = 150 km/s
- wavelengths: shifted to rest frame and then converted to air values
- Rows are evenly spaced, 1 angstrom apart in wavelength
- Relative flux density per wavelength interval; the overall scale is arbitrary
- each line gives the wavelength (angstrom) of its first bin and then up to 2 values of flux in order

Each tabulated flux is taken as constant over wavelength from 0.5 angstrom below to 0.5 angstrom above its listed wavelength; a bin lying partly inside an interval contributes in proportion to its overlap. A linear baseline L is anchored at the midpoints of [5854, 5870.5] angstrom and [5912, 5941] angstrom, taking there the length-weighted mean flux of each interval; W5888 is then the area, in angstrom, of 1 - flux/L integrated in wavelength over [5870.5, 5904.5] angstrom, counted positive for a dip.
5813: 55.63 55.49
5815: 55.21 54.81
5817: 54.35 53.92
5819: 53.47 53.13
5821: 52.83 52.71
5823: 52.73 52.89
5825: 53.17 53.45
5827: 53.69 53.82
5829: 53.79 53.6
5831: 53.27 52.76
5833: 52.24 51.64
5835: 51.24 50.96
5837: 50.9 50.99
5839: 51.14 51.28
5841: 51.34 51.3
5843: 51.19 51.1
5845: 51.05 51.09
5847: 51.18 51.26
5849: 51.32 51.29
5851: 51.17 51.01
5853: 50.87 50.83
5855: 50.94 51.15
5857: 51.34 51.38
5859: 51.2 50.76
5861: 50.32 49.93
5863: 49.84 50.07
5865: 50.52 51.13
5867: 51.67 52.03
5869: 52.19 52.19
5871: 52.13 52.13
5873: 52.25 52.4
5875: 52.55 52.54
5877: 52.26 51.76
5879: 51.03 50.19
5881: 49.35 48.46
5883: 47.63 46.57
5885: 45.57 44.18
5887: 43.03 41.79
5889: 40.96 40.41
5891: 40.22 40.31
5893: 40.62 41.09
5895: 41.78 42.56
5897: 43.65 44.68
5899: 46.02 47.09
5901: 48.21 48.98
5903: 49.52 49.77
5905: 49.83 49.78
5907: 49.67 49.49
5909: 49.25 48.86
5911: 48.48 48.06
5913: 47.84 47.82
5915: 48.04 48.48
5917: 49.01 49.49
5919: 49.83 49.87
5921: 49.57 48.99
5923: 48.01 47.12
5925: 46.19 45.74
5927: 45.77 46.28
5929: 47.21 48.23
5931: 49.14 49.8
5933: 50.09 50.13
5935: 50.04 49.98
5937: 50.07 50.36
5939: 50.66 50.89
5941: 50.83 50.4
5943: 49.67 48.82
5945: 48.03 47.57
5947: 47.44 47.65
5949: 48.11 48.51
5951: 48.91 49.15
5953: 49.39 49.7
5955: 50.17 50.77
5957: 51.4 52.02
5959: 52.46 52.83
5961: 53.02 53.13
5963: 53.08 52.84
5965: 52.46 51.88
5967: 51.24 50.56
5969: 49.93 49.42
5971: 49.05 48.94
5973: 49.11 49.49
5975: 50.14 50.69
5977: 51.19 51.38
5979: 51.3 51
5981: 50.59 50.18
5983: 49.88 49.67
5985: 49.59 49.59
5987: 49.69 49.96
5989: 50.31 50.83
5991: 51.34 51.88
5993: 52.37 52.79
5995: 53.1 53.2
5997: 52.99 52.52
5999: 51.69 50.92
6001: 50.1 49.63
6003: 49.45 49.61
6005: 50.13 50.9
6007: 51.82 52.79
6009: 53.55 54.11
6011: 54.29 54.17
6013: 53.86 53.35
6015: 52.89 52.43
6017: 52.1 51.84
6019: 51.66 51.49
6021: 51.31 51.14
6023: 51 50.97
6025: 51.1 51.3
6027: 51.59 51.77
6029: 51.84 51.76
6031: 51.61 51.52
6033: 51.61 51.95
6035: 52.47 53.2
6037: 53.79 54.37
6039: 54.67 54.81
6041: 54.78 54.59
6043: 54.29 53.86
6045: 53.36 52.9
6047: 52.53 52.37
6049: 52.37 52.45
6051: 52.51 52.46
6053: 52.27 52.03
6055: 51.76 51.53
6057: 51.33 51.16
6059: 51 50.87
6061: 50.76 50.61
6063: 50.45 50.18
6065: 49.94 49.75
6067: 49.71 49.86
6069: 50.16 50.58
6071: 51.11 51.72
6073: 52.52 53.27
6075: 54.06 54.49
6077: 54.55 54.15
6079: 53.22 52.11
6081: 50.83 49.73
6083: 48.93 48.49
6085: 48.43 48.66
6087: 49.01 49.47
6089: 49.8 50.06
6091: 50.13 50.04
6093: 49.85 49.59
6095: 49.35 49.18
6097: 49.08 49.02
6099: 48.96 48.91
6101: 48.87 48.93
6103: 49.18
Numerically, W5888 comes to 2.3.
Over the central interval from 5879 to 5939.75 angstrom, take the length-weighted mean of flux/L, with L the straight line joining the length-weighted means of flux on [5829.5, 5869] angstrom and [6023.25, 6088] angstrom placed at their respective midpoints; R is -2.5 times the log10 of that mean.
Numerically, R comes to 0.09 mag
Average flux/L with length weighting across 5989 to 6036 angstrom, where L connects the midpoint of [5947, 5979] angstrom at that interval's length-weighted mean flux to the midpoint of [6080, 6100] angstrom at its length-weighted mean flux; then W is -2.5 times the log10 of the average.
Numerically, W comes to -0.04 mag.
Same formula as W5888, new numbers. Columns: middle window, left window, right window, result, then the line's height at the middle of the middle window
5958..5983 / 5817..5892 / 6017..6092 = 0.1 angstrom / 51.2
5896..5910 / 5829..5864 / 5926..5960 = 0.6 angstrom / 50.2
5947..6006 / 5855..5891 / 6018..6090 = 0.0 angstrom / 50.7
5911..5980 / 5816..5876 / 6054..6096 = 2.4 angstrom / 51.4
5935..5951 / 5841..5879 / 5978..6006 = 0.6 angstrom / 51.1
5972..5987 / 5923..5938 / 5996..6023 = 0.1 angstrom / 50.6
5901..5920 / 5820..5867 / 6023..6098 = 0.9 angstrom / 51.6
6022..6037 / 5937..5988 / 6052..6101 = -0.4 angstrom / 50.5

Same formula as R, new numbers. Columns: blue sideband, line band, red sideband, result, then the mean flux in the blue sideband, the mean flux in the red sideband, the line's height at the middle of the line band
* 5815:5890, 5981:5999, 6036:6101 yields 0.002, 51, 51.4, 51.2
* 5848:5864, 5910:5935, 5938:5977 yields 0.047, 50.9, 50.3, 50.5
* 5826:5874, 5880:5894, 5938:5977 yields 0.165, 51.5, 50.3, 51.1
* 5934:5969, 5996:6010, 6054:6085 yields -0.013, 50.4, 51.3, 50.8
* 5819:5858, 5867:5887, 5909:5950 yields 0.007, 51.9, 48.7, 50.6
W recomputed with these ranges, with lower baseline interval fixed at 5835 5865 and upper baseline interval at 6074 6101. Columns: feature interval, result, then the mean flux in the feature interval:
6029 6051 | -0.053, 53.1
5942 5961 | 0.022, 49.7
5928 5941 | 0.025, 49.6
